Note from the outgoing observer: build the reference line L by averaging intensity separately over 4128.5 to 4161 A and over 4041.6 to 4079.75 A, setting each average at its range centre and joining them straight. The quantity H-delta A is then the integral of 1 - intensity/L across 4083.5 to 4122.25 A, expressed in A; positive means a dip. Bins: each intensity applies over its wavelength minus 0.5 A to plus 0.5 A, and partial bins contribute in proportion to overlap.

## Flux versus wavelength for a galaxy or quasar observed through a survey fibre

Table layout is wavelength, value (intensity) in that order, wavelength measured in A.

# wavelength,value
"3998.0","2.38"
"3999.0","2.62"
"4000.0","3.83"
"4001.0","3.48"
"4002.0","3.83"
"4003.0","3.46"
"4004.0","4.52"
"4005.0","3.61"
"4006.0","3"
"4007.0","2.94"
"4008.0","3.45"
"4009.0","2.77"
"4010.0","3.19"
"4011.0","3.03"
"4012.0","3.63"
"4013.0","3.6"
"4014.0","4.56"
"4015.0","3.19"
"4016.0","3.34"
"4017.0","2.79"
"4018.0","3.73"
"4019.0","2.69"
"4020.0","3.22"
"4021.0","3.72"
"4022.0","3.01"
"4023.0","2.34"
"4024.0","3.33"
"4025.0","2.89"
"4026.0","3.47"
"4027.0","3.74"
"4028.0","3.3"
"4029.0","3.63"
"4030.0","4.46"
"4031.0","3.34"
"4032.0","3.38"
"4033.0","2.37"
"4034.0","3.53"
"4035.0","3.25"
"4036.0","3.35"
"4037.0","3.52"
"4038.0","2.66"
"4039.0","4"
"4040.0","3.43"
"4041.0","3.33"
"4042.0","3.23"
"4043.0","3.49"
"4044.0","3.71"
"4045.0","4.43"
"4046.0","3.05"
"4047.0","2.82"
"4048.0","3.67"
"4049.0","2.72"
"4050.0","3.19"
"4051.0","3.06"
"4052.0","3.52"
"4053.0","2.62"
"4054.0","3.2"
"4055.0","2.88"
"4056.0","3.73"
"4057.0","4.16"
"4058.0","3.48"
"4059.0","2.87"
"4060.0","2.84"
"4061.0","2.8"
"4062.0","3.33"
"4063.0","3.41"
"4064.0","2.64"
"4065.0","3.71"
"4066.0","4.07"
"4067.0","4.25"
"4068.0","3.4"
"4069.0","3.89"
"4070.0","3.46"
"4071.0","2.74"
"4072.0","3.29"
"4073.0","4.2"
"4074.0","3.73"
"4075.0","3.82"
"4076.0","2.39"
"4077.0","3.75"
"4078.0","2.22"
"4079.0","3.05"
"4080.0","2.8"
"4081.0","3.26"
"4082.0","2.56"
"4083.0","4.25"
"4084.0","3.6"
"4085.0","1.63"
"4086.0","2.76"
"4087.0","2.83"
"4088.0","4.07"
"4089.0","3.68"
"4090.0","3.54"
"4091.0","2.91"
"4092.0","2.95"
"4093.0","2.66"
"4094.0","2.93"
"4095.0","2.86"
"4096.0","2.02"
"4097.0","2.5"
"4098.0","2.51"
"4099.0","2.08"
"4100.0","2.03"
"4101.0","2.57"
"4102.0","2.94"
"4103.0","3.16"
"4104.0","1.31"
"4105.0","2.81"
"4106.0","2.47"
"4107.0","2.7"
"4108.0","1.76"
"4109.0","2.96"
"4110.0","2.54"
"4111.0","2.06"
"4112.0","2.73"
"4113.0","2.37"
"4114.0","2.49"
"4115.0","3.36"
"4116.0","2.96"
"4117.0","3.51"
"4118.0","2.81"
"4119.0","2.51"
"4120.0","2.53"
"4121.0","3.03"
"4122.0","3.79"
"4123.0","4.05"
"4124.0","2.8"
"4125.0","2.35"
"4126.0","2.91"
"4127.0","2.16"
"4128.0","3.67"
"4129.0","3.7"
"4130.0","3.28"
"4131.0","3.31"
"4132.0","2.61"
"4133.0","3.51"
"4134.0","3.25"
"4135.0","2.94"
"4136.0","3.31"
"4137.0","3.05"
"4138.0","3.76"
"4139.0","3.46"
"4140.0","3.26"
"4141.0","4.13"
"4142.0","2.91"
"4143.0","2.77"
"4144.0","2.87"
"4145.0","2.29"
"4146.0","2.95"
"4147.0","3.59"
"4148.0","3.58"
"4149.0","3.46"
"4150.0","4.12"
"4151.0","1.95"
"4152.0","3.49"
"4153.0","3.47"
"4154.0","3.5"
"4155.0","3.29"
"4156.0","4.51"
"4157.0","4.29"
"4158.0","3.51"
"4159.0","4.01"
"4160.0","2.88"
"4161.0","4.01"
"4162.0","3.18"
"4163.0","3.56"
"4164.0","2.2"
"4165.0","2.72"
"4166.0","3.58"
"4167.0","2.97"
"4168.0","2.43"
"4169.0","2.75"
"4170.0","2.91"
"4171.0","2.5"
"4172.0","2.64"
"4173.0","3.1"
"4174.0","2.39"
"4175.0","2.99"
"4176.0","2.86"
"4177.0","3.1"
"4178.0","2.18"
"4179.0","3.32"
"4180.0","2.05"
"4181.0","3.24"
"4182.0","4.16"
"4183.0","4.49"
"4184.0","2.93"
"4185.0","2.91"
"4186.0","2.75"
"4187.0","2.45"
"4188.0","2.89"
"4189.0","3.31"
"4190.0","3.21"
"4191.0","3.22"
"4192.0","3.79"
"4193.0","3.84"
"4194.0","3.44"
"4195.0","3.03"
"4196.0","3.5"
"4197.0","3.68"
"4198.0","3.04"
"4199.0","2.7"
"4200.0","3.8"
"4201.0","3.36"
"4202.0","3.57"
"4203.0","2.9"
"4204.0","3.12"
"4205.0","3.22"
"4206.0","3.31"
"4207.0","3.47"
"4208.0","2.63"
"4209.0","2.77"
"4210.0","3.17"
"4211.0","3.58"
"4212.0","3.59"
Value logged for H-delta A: 7.06 A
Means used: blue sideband 3.33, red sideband 3.35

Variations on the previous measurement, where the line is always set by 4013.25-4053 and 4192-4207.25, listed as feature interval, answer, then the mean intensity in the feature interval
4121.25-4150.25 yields 1.0 A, 3.23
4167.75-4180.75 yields 2.4 A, 2.72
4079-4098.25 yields 2.1 A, 2.97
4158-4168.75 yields 0.6 A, 3.16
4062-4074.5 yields -0.8 A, 3.56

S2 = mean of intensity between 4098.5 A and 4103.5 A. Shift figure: 2.56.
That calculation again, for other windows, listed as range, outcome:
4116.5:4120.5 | 2.84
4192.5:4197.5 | 3.5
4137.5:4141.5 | 3.65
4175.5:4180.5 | 2.7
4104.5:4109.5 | 2.54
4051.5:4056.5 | 3.19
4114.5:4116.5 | 3.16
